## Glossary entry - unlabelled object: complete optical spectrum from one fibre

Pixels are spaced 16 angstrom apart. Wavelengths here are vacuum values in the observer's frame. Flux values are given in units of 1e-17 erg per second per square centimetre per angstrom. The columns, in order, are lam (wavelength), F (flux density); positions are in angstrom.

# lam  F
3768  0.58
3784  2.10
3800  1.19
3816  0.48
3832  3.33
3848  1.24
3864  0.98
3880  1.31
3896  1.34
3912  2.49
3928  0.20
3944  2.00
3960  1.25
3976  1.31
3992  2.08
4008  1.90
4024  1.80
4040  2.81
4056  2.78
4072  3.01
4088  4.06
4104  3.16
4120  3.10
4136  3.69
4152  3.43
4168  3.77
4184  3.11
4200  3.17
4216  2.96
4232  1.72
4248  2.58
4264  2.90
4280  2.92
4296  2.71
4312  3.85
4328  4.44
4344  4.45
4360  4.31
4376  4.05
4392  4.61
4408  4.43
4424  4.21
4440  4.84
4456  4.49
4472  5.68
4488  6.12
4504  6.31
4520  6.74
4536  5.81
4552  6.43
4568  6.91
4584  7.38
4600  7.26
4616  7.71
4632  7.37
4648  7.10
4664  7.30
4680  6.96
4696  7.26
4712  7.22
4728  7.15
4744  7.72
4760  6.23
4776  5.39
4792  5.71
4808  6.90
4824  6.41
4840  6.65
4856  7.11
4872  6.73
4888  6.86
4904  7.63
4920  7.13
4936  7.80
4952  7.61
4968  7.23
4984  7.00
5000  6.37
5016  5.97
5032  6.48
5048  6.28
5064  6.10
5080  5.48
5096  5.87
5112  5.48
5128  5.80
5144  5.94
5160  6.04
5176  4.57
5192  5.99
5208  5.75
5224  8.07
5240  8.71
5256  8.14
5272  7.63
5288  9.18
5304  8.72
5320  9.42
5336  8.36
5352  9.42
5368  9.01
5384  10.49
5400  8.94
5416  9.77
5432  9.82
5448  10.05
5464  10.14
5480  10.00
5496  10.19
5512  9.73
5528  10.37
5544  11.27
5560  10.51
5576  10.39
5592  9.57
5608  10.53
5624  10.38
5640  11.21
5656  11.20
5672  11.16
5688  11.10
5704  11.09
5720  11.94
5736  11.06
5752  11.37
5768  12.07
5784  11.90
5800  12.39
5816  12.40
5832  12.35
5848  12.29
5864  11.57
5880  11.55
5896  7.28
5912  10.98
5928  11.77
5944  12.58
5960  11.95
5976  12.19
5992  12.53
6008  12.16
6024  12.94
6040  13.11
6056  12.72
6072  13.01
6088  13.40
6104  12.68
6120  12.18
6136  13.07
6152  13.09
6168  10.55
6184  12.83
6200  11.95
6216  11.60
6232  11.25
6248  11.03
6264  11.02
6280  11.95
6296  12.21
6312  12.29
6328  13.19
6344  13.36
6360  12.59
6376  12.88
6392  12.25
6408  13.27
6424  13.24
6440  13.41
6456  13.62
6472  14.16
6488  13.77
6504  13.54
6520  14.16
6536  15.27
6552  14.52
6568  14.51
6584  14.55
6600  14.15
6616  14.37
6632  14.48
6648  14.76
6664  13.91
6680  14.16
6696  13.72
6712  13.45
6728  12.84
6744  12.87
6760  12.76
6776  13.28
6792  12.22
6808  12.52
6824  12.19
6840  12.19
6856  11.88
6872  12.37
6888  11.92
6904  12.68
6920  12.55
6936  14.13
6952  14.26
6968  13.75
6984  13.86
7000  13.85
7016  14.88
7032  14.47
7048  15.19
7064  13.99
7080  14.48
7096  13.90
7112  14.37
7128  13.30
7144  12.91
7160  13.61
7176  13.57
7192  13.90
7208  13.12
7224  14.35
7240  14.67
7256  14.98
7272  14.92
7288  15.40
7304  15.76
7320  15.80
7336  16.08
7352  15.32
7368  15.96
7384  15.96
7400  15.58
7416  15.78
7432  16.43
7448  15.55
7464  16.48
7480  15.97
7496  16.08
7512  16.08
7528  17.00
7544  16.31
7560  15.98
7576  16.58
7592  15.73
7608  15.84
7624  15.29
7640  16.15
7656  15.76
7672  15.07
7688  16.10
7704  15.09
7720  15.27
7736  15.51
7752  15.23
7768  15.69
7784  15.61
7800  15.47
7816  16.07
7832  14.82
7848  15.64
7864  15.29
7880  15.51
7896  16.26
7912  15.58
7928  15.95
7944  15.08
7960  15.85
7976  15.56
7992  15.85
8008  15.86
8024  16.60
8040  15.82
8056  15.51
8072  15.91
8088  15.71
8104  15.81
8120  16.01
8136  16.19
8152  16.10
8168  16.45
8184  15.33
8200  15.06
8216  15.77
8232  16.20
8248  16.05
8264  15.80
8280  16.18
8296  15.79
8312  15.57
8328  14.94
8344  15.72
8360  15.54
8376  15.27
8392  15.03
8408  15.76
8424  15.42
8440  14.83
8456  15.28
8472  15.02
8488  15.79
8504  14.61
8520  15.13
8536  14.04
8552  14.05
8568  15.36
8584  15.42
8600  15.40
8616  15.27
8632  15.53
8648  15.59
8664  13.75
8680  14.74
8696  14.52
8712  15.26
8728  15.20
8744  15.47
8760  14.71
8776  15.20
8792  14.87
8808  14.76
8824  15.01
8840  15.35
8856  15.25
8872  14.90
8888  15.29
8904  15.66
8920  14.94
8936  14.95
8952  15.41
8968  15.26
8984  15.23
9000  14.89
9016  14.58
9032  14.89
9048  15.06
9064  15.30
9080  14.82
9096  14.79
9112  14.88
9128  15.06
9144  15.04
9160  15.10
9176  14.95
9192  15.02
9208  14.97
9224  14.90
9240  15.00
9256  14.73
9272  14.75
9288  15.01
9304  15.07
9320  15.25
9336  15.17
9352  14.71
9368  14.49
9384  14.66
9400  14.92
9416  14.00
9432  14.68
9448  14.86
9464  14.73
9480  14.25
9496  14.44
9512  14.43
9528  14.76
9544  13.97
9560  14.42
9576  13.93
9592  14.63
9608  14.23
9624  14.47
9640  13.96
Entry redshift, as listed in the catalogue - 0.000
